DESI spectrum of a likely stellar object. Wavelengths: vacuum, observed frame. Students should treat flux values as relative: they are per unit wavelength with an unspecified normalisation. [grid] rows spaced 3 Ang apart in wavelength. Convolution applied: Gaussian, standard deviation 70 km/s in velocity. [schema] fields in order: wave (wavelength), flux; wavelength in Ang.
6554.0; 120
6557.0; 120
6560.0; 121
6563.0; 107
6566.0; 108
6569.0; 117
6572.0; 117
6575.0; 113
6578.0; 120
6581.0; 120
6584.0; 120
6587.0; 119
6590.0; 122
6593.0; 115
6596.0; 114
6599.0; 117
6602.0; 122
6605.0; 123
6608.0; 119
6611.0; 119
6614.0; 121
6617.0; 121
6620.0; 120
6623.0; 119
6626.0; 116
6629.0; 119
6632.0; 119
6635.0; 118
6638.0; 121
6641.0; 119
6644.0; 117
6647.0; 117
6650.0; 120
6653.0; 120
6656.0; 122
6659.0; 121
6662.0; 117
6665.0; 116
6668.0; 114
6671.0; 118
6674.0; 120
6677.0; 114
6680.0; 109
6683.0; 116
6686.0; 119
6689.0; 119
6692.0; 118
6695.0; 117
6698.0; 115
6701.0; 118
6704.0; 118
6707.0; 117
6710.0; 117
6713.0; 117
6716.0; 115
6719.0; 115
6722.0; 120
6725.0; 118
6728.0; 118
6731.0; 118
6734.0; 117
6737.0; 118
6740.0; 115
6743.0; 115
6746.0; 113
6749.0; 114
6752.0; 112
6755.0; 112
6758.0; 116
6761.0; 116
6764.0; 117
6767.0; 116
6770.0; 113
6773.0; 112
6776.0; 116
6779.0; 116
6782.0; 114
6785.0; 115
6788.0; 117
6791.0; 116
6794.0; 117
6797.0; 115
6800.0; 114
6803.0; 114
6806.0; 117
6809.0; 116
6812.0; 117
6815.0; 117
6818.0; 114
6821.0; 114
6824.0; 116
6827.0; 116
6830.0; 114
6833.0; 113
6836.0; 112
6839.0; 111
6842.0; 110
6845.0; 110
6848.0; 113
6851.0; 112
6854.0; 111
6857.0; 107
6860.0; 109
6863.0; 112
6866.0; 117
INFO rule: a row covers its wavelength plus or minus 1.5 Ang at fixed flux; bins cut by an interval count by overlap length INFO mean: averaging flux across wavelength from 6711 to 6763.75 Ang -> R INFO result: 116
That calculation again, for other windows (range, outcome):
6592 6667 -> 119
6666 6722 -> 117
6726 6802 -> 115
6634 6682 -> 118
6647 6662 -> 120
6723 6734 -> 118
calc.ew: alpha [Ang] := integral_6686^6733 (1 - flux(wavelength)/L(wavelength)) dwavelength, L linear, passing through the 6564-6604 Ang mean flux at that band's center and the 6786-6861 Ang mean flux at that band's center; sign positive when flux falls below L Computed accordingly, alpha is -0.8 Ang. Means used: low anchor 117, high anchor 114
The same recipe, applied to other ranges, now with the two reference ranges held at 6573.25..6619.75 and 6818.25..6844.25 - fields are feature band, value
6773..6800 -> -0.27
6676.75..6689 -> 0.19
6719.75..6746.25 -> -0.32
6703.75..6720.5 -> -0.03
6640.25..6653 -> -0.07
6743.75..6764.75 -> 0.16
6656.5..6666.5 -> -0.08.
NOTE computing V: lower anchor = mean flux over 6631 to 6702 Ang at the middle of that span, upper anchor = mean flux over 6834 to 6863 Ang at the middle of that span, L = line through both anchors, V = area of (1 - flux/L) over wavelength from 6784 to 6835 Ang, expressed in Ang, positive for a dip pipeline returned -1.46 Ang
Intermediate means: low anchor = 118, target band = 115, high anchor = 111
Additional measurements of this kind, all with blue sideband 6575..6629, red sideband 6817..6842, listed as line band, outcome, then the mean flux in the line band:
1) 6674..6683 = 0.3 Ang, 114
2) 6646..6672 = -0.2 Ang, 118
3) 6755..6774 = 0.0 Ang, 115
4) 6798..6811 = -0.1 Ang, 115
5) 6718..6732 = -0.2 Ang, 118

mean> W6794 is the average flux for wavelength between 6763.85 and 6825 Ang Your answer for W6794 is 115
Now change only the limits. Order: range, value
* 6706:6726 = 117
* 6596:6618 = 120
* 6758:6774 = 115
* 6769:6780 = 114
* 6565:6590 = 117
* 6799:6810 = 115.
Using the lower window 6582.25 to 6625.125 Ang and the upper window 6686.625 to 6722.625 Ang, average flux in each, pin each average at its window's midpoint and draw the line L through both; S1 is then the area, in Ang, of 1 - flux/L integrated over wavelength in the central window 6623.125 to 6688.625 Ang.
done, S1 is 0.2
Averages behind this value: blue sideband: 119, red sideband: 117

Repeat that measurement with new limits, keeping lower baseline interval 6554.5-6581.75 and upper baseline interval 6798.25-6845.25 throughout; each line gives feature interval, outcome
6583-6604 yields -0.5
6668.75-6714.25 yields -0.7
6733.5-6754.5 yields 0.0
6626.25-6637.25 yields -0.3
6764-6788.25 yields -0.1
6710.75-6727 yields -0.3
